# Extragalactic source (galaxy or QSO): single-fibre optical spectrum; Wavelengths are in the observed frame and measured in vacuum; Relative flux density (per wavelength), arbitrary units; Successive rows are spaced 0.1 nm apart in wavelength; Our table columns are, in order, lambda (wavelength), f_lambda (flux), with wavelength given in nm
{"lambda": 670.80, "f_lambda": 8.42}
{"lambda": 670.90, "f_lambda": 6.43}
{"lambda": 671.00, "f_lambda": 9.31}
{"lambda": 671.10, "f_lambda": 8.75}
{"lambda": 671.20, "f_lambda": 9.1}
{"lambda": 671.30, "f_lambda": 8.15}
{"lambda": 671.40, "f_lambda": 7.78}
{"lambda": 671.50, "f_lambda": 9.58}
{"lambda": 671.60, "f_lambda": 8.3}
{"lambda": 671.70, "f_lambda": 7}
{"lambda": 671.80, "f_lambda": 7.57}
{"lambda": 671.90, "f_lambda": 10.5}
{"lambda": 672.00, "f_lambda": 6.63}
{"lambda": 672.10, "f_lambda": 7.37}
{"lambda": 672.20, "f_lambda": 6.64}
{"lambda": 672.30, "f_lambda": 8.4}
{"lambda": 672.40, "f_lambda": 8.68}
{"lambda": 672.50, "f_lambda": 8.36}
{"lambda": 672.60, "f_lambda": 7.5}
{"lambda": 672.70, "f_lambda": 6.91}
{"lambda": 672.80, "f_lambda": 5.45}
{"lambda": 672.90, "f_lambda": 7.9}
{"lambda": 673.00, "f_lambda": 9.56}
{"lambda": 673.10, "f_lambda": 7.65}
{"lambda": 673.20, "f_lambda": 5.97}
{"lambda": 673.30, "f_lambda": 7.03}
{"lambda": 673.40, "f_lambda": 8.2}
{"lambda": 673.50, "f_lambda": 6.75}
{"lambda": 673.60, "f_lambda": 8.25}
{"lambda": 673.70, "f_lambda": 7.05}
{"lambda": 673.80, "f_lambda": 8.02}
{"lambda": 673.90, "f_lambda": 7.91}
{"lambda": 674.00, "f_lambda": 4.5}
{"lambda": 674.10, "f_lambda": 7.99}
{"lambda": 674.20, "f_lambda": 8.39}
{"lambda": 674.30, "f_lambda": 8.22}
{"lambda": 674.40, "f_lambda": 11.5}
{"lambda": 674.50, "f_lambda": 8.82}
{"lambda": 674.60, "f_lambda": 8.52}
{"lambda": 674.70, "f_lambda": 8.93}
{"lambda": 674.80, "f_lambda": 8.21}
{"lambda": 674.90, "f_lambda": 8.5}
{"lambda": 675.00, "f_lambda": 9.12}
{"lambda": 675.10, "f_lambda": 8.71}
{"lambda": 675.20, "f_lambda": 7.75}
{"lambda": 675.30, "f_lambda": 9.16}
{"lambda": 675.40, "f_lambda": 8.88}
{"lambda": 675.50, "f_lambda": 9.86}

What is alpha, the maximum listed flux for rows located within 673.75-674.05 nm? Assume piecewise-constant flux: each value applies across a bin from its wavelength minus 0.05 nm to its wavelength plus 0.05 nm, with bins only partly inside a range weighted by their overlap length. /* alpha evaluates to 8.02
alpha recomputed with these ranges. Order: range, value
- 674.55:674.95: 8.93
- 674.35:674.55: 11.5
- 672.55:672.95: 7.9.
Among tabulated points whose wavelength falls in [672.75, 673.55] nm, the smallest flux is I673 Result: 5.45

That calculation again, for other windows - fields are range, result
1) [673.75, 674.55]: 4.5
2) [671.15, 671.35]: 8.15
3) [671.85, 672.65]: 6.63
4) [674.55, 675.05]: 8.21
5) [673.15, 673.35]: 5.97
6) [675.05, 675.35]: 7.75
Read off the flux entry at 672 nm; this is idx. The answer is 6.63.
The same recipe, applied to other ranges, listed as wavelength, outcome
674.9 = 8.5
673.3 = 7.03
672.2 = 6.64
